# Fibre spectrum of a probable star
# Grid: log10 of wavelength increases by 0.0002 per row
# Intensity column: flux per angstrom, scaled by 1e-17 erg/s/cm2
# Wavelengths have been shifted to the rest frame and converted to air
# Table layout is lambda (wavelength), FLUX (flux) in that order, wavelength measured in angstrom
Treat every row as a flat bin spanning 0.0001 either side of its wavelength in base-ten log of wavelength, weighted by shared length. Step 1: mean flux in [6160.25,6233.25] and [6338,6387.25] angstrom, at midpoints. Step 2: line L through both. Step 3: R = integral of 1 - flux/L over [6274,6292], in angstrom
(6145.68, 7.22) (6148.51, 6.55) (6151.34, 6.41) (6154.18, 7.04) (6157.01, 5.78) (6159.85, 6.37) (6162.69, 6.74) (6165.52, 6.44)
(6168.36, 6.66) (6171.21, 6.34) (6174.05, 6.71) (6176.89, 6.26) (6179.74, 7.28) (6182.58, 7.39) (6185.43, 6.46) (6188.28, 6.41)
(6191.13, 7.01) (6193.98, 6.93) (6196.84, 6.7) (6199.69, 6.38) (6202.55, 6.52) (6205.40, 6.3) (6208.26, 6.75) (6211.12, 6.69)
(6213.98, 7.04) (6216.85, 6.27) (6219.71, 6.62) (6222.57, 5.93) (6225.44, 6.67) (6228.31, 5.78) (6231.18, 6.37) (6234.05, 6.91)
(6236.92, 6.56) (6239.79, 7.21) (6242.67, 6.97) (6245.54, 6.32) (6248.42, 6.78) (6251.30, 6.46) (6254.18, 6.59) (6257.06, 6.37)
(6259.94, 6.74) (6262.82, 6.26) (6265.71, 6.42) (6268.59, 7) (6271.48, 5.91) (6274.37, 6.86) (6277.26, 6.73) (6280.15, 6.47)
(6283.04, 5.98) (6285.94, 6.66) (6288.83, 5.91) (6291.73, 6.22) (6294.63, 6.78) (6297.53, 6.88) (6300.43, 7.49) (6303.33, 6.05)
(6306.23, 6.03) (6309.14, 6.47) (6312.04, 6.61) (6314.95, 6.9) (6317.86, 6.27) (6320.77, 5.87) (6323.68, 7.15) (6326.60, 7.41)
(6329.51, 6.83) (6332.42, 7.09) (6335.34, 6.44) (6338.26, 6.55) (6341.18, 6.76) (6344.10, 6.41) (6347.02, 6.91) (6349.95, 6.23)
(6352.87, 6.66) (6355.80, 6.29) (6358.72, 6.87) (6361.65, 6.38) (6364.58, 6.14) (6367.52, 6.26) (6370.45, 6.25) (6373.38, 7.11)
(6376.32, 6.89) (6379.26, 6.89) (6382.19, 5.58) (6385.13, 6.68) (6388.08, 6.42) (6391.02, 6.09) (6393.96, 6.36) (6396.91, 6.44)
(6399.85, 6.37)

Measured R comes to 0.4 angstrom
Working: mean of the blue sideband 6.59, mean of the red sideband 6.52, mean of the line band 6.39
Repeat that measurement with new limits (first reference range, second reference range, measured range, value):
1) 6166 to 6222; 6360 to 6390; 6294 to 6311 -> -0.19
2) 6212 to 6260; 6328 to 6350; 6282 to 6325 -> 0.99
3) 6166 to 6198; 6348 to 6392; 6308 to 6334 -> -0.82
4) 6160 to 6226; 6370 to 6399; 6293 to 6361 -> -1.29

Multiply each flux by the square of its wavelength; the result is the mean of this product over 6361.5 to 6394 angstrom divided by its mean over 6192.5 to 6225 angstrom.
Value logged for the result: 1.03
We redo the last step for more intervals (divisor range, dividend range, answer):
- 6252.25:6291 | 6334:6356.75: 1.04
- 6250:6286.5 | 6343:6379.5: 1.04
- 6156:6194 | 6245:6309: 1.01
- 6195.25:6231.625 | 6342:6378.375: 1.06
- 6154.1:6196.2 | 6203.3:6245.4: 1.00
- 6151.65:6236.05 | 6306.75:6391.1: 1.05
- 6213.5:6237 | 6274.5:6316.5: 1.04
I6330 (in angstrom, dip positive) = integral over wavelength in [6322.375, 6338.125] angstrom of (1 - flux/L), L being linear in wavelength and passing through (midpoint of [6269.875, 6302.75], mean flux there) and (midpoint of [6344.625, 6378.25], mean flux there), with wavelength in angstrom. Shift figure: -1.0 angstrom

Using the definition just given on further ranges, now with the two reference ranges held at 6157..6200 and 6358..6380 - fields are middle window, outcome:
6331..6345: -0.1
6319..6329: -0.3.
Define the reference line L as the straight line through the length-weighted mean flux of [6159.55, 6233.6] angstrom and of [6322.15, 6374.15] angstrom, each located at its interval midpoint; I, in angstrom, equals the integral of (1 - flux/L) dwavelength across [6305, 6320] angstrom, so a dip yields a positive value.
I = 0.44 angstrom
